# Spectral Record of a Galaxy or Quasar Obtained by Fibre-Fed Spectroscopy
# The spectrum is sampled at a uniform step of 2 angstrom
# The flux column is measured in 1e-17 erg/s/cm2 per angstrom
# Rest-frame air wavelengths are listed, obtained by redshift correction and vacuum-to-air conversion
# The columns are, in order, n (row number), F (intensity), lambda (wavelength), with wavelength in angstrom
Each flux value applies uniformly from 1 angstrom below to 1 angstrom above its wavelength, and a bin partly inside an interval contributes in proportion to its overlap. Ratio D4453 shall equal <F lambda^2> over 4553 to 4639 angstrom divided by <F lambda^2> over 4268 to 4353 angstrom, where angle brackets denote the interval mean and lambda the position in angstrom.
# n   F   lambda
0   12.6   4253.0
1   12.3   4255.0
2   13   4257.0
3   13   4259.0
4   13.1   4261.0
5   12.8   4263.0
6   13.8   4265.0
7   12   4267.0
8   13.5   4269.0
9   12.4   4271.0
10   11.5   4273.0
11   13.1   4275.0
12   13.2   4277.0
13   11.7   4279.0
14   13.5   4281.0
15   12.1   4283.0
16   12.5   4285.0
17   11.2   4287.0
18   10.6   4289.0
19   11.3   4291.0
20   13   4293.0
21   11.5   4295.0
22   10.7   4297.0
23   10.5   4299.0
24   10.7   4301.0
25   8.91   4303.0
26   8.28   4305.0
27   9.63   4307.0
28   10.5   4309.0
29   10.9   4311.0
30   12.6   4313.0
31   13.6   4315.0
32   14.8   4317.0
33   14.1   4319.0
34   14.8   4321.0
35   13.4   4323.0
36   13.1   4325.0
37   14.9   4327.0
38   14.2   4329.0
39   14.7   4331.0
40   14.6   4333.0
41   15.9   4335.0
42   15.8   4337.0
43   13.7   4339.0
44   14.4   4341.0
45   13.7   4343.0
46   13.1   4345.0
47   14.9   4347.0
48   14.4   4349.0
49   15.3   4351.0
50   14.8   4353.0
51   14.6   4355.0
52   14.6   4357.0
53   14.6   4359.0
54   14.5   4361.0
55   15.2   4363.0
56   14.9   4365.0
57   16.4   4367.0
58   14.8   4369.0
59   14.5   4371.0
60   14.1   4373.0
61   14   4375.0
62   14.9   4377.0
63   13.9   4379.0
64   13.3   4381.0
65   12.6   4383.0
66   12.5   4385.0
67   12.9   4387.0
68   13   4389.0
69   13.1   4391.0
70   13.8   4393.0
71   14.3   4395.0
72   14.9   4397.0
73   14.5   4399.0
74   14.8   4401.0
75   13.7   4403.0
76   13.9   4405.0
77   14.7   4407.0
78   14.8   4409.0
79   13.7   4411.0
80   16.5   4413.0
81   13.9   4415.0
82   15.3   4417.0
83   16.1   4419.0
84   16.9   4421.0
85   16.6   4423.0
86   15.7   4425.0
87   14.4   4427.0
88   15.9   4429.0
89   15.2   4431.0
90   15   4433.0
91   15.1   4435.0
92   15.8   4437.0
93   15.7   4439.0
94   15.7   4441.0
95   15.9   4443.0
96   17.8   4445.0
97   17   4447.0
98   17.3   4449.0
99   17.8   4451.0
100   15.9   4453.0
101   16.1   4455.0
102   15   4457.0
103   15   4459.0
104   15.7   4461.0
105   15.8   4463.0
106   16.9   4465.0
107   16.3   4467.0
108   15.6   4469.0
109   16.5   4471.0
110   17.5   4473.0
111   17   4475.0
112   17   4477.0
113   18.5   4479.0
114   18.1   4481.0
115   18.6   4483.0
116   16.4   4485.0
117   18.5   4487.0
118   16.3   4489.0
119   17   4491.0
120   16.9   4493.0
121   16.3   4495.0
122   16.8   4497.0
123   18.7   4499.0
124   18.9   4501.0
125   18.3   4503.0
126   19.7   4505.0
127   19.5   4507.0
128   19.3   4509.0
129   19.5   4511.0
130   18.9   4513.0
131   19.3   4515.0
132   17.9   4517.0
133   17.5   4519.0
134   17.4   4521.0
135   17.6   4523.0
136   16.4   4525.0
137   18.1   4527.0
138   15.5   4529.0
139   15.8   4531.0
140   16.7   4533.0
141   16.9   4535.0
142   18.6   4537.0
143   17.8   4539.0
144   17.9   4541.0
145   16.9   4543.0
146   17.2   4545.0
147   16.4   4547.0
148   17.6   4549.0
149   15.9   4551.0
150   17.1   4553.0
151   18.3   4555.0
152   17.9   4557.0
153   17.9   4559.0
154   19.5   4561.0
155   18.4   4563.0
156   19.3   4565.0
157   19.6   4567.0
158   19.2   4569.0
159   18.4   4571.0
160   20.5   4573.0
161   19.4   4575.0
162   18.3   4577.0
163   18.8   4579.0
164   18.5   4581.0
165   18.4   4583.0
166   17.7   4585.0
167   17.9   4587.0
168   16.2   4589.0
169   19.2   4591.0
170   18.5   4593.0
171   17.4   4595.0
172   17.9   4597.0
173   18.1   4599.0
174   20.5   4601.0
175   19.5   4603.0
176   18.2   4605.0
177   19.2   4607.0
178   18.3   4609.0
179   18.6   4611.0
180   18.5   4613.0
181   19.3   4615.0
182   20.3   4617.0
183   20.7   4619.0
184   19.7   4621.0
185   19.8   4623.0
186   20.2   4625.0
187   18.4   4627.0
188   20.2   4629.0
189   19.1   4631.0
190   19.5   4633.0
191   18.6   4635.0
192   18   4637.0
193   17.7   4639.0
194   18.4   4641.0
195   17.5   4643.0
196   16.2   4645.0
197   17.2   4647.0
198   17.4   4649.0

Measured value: 1.7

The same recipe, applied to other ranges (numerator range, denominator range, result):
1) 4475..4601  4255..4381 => 1.50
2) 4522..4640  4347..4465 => 1.32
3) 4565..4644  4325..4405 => 1.46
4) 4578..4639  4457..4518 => 1.13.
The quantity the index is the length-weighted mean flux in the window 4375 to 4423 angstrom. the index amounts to 14.3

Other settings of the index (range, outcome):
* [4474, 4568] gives 17.8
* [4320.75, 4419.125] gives 14.4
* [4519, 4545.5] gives 17.2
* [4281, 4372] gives 13.3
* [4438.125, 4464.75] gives 16.2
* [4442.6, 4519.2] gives 17.4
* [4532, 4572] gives 17.9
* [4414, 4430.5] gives 15.6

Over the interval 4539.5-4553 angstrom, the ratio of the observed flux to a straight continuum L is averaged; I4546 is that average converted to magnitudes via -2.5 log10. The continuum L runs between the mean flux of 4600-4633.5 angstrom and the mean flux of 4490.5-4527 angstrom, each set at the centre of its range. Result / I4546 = 0.09 mag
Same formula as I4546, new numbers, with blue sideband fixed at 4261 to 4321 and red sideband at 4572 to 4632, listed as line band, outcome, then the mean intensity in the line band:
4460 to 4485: -0.06 mag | 16.9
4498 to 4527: -0.10 mag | 18.5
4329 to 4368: -0.12 mag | 14.7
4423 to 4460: -0.04 mag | 15.9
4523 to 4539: 0.02 mag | 17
